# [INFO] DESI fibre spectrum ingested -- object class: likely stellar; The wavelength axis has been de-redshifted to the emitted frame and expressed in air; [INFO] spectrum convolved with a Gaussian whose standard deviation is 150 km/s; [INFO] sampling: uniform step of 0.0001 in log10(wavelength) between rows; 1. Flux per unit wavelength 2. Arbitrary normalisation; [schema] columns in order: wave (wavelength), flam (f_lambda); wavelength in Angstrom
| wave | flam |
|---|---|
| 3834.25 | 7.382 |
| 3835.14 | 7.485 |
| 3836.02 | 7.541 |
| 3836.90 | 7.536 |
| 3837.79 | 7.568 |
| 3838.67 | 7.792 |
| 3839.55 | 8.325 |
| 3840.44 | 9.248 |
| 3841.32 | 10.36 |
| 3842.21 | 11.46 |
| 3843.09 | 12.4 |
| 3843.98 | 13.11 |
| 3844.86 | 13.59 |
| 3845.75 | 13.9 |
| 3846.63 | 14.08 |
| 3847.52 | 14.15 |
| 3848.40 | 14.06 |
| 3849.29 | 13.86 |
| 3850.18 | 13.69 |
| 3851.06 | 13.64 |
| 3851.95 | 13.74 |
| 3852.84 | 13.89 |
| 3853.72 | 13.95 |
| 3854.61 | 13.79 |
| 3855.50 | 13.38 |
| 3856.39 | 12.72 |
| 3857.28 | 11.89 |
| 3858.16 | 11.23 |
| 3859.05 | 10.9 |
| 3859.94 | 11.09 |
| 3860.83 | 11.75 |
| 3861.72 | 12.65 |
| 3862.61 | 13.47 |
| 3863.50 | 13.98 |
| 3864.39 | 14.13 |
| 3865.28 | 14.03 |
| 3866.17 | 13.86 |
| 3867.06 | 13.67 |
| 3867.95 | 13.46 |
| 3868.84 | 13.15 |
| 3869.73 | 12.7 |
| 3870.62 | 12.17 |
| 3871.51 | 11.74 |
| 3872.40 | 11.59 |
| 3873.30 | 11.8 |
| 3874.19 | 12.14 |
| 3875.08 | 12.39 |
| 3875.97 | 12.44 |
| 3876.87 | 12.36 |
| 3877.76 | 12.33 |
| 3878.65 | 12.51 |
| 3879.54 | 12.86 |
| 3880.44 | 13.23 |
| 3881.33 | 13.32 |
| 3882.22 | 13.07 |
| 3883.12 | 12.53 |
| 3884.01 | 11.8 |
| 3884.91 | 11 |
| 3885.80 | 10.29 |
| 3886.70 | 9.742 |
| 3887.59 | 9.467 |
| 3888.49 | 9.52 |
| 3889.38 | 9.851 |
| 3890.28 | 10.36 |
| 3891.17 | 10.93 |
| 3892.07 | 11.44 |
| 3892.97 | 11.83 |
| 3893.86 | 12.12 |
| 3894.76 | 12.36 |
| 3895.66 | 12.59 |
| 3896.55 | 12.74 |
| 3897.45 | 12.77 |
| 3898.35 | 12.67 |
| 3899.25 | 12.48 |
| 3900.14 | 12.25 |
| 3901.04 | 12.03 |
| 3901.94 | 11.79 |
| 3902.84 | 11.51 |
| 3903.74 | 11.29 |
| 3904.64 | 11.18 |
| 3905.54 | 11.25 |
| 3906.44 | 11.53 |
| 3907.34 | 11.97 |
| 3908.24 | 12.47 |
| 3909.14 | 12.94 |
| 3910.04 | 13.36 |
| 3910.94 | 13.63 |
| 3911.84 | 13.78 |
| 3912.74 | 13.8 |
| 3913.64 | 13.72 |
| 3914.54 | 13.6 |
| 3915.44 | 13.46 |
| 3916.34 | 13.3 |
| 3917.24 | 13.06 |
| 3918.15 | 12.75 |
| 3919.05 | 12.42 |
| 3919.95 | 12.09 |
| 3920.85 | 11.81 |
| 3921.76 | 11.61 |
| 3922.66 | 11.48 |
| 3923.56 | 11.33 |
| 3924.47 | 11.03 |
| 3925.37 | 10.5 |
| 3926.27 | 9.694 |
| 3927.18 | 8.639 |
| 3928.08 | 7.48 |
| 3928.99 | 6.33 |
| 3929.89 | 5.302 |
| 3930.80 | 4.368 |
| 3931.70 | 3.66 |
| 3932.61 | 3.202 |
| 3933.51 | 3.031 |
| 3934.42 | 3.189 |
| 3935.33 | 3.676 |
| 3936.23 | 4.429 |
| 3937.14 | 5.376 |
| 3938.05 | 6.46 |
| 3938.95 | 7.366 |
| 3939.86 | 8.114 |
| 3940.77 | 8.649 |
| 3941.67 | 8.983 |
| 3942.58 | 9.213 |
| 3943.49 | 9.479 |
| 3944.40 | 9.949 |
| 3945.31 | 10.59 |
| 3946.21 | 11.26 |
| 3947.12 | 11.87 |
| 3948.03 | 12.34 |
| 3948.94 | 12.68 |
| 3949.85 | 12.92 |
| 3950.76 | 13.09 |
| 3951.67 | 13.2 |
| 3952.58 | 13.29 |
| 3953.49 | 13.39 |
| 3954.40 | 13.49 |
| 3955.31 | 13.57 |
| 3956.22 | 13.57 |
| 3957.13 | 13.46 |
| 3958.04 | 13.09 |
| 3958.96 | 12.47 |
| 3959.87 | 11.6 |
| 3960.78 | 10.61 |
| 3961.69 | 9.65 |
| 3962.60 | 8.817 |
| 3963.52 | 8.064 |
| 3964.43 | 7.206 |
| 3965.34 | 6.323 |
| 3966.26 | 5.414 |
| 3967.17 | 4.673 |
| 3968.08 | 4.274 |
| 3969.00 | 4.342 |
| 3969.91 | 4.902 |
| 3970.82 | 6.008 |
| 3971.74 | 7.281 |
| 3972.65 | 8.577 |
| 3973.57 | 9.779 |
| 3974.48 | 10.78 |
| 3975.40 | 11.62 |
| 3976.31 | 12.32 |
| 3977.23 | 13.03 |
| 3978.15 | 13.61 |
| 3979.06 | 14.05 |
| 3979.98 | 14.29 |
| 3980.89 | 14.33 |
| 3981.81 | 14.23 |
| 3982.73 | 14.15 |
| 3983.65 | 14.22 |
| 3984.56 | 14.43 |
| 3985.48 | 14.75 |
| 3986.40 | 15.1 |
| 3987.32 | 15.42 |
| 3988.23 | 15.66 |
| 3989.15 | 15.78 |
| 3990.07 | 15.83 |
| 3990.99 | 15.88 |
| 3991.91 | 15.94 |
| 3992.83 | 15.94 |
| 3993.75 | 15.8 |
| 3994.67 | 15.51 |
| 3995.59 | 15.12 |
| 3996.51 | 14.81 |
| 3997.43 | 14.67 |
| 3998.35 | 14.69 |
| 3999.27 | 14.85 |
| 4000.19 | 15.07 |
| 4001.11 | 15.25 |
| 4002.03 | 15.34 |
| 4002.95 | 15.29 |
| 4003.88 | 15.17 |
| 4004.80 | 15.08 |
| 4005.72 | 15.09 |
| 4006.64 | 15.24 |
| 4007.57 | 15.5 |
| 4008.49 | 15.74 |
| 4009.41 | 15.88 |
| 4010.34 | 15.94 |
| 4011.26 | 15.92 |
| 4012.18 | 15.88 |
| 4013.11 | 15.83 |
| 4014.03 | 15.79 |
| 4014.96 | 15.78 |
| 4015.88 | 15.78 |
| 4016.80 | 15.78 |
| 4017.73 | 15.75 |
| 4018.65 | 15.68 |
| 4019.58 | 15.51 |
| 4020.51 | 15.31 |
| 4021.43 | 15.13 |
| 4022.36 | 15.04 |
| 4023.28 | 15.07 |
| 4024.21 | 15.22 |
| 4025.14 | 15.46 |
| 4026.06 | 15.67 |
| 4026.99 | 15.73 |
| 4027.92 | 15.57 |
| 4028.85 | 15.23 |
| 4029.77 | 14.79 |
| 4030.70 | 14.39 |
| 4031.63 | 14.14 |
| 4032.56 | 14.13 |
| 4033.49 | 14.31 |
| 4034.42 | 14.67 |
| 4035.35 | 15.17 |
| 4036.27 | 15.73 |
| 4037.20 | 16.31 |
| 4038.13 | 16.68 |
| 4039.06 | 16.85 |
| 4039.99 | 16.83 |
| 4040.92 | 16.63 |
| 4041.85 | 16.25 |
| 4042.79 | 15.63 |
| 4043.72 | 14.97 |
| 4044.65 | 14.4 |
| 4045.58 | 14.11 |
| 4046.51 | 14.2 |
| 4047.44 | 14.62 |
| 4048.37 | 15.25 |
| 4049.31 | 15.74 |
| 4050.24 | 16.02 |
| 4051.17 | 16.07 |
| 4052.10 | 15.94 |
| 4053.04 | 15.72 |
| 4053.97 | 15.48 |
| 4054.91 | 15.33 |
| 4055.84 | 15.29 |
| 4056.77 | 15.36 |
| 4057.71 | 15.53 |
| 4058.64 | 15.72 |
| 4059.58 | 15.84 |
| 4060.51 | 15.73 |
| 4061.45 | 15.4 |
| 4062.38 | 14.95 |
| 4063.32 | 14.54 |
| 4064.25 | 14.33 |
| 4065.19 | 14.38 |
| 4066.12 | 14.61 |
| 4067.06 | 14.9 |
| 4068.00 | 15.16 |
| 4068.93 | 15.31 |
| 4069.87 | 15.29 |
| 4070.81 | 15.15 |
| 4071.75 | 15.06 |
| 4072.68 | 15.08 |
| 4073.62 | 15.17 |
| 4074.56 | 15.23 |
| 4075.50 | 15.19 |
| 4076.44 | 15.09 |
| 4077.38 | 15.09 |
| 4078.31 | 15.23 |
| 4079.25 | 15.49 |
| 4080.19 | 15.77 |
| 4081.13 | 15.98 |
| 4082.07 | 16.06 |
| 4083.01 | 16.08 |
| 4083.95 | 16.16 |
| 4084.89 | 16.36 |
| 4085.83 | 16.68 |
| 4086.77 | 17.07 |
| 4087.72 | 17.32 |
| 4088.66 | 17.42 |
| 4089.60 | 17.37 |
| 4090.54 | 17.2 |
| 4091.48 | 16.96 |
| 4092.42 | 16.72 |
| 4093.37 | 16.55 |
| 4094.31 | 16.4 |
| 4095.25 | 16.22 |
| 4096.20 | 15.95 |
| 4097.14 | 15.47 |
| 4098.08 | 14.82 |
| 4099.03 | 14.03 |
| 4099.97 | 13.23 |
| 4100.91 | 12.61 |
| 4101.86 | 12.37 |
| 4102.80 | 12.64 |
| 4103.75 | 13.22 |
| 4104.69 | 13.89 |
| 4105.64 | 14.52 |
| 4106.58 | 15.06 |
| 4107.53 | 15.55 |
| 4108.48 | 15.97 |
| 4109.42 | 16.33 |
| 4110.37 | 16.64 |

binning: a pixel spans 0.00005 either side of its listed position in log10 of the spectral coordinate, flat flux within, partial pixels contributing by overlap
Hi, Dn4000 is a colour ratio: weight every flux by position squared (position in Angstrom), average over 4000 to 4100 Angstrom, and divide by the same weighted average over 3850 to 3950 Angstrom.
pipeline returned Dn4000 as 1.50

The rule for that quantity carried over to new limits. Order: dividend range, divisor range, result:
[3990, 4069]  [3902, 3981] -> 1.59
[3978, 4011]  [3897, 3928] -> 1.30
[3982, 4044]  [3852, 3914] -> 1.34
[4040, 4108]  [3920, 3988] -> 1.64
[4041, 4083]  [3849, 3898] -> 1.36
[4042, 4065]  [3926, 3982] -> 1.73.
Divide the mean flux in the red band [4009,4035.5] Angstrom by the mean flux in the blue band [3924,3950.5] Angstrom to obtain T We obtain 1.9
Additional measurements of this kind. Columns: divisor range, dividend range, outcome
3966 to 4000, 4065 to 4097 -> 1.26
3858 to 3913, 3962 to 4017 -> 1.08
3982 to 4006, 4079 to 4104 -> 1.03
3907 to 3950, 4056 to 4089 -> 1.58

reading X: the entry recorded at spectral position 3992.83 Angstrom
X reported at 15.94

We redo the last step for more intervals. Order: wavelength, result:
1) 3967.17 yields 4.673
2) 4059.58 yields 15.84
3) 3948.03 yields 12.34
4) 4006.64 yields 15.24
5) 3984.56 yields 14.43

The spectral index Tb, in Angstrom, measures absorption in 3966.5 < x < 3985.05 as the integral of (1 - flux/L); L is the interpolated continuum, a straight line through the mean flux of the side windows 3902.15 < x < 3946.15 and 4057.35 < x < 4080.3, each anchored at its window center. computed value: 2.0 Angstrom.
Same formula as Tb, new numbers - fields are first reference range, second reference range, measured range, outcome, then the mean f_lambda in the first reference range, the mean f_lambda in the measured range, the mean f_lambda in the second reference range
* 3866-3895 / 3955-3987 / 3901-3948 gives 6.05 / 11.9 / 9.9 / 10.7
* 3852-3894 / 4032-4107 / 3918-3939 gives 8.59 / 12.2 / 7.74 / 15.4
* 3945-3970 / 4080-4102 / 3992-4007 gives -3.76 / 10.4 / 15.2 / 15.9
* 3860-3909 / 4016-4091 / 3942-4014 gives 6.84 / 12.1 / 12.7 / 15.5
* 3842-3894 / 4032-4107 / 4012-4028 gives -0.95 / 12.5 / 15.5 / 15.4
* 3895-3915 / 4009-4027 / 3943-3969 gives 6.11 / 12.5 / 10.6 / 15.6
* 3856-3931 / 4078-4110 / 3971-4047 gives -4.53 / 11.9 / 14.8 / 15.6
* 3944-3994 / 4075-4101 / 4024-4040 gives -1.56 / 11.8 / 15.3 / 15.9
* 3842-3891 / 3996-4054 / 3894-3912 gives 1.22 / 12.5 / 12.3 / 15.4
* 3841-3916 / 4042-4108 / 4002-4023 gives -1.62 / 12.5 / 15.5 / 15.3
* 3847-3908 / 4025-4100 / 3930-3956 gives 8.77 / 12.3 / 8.96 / 15.5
